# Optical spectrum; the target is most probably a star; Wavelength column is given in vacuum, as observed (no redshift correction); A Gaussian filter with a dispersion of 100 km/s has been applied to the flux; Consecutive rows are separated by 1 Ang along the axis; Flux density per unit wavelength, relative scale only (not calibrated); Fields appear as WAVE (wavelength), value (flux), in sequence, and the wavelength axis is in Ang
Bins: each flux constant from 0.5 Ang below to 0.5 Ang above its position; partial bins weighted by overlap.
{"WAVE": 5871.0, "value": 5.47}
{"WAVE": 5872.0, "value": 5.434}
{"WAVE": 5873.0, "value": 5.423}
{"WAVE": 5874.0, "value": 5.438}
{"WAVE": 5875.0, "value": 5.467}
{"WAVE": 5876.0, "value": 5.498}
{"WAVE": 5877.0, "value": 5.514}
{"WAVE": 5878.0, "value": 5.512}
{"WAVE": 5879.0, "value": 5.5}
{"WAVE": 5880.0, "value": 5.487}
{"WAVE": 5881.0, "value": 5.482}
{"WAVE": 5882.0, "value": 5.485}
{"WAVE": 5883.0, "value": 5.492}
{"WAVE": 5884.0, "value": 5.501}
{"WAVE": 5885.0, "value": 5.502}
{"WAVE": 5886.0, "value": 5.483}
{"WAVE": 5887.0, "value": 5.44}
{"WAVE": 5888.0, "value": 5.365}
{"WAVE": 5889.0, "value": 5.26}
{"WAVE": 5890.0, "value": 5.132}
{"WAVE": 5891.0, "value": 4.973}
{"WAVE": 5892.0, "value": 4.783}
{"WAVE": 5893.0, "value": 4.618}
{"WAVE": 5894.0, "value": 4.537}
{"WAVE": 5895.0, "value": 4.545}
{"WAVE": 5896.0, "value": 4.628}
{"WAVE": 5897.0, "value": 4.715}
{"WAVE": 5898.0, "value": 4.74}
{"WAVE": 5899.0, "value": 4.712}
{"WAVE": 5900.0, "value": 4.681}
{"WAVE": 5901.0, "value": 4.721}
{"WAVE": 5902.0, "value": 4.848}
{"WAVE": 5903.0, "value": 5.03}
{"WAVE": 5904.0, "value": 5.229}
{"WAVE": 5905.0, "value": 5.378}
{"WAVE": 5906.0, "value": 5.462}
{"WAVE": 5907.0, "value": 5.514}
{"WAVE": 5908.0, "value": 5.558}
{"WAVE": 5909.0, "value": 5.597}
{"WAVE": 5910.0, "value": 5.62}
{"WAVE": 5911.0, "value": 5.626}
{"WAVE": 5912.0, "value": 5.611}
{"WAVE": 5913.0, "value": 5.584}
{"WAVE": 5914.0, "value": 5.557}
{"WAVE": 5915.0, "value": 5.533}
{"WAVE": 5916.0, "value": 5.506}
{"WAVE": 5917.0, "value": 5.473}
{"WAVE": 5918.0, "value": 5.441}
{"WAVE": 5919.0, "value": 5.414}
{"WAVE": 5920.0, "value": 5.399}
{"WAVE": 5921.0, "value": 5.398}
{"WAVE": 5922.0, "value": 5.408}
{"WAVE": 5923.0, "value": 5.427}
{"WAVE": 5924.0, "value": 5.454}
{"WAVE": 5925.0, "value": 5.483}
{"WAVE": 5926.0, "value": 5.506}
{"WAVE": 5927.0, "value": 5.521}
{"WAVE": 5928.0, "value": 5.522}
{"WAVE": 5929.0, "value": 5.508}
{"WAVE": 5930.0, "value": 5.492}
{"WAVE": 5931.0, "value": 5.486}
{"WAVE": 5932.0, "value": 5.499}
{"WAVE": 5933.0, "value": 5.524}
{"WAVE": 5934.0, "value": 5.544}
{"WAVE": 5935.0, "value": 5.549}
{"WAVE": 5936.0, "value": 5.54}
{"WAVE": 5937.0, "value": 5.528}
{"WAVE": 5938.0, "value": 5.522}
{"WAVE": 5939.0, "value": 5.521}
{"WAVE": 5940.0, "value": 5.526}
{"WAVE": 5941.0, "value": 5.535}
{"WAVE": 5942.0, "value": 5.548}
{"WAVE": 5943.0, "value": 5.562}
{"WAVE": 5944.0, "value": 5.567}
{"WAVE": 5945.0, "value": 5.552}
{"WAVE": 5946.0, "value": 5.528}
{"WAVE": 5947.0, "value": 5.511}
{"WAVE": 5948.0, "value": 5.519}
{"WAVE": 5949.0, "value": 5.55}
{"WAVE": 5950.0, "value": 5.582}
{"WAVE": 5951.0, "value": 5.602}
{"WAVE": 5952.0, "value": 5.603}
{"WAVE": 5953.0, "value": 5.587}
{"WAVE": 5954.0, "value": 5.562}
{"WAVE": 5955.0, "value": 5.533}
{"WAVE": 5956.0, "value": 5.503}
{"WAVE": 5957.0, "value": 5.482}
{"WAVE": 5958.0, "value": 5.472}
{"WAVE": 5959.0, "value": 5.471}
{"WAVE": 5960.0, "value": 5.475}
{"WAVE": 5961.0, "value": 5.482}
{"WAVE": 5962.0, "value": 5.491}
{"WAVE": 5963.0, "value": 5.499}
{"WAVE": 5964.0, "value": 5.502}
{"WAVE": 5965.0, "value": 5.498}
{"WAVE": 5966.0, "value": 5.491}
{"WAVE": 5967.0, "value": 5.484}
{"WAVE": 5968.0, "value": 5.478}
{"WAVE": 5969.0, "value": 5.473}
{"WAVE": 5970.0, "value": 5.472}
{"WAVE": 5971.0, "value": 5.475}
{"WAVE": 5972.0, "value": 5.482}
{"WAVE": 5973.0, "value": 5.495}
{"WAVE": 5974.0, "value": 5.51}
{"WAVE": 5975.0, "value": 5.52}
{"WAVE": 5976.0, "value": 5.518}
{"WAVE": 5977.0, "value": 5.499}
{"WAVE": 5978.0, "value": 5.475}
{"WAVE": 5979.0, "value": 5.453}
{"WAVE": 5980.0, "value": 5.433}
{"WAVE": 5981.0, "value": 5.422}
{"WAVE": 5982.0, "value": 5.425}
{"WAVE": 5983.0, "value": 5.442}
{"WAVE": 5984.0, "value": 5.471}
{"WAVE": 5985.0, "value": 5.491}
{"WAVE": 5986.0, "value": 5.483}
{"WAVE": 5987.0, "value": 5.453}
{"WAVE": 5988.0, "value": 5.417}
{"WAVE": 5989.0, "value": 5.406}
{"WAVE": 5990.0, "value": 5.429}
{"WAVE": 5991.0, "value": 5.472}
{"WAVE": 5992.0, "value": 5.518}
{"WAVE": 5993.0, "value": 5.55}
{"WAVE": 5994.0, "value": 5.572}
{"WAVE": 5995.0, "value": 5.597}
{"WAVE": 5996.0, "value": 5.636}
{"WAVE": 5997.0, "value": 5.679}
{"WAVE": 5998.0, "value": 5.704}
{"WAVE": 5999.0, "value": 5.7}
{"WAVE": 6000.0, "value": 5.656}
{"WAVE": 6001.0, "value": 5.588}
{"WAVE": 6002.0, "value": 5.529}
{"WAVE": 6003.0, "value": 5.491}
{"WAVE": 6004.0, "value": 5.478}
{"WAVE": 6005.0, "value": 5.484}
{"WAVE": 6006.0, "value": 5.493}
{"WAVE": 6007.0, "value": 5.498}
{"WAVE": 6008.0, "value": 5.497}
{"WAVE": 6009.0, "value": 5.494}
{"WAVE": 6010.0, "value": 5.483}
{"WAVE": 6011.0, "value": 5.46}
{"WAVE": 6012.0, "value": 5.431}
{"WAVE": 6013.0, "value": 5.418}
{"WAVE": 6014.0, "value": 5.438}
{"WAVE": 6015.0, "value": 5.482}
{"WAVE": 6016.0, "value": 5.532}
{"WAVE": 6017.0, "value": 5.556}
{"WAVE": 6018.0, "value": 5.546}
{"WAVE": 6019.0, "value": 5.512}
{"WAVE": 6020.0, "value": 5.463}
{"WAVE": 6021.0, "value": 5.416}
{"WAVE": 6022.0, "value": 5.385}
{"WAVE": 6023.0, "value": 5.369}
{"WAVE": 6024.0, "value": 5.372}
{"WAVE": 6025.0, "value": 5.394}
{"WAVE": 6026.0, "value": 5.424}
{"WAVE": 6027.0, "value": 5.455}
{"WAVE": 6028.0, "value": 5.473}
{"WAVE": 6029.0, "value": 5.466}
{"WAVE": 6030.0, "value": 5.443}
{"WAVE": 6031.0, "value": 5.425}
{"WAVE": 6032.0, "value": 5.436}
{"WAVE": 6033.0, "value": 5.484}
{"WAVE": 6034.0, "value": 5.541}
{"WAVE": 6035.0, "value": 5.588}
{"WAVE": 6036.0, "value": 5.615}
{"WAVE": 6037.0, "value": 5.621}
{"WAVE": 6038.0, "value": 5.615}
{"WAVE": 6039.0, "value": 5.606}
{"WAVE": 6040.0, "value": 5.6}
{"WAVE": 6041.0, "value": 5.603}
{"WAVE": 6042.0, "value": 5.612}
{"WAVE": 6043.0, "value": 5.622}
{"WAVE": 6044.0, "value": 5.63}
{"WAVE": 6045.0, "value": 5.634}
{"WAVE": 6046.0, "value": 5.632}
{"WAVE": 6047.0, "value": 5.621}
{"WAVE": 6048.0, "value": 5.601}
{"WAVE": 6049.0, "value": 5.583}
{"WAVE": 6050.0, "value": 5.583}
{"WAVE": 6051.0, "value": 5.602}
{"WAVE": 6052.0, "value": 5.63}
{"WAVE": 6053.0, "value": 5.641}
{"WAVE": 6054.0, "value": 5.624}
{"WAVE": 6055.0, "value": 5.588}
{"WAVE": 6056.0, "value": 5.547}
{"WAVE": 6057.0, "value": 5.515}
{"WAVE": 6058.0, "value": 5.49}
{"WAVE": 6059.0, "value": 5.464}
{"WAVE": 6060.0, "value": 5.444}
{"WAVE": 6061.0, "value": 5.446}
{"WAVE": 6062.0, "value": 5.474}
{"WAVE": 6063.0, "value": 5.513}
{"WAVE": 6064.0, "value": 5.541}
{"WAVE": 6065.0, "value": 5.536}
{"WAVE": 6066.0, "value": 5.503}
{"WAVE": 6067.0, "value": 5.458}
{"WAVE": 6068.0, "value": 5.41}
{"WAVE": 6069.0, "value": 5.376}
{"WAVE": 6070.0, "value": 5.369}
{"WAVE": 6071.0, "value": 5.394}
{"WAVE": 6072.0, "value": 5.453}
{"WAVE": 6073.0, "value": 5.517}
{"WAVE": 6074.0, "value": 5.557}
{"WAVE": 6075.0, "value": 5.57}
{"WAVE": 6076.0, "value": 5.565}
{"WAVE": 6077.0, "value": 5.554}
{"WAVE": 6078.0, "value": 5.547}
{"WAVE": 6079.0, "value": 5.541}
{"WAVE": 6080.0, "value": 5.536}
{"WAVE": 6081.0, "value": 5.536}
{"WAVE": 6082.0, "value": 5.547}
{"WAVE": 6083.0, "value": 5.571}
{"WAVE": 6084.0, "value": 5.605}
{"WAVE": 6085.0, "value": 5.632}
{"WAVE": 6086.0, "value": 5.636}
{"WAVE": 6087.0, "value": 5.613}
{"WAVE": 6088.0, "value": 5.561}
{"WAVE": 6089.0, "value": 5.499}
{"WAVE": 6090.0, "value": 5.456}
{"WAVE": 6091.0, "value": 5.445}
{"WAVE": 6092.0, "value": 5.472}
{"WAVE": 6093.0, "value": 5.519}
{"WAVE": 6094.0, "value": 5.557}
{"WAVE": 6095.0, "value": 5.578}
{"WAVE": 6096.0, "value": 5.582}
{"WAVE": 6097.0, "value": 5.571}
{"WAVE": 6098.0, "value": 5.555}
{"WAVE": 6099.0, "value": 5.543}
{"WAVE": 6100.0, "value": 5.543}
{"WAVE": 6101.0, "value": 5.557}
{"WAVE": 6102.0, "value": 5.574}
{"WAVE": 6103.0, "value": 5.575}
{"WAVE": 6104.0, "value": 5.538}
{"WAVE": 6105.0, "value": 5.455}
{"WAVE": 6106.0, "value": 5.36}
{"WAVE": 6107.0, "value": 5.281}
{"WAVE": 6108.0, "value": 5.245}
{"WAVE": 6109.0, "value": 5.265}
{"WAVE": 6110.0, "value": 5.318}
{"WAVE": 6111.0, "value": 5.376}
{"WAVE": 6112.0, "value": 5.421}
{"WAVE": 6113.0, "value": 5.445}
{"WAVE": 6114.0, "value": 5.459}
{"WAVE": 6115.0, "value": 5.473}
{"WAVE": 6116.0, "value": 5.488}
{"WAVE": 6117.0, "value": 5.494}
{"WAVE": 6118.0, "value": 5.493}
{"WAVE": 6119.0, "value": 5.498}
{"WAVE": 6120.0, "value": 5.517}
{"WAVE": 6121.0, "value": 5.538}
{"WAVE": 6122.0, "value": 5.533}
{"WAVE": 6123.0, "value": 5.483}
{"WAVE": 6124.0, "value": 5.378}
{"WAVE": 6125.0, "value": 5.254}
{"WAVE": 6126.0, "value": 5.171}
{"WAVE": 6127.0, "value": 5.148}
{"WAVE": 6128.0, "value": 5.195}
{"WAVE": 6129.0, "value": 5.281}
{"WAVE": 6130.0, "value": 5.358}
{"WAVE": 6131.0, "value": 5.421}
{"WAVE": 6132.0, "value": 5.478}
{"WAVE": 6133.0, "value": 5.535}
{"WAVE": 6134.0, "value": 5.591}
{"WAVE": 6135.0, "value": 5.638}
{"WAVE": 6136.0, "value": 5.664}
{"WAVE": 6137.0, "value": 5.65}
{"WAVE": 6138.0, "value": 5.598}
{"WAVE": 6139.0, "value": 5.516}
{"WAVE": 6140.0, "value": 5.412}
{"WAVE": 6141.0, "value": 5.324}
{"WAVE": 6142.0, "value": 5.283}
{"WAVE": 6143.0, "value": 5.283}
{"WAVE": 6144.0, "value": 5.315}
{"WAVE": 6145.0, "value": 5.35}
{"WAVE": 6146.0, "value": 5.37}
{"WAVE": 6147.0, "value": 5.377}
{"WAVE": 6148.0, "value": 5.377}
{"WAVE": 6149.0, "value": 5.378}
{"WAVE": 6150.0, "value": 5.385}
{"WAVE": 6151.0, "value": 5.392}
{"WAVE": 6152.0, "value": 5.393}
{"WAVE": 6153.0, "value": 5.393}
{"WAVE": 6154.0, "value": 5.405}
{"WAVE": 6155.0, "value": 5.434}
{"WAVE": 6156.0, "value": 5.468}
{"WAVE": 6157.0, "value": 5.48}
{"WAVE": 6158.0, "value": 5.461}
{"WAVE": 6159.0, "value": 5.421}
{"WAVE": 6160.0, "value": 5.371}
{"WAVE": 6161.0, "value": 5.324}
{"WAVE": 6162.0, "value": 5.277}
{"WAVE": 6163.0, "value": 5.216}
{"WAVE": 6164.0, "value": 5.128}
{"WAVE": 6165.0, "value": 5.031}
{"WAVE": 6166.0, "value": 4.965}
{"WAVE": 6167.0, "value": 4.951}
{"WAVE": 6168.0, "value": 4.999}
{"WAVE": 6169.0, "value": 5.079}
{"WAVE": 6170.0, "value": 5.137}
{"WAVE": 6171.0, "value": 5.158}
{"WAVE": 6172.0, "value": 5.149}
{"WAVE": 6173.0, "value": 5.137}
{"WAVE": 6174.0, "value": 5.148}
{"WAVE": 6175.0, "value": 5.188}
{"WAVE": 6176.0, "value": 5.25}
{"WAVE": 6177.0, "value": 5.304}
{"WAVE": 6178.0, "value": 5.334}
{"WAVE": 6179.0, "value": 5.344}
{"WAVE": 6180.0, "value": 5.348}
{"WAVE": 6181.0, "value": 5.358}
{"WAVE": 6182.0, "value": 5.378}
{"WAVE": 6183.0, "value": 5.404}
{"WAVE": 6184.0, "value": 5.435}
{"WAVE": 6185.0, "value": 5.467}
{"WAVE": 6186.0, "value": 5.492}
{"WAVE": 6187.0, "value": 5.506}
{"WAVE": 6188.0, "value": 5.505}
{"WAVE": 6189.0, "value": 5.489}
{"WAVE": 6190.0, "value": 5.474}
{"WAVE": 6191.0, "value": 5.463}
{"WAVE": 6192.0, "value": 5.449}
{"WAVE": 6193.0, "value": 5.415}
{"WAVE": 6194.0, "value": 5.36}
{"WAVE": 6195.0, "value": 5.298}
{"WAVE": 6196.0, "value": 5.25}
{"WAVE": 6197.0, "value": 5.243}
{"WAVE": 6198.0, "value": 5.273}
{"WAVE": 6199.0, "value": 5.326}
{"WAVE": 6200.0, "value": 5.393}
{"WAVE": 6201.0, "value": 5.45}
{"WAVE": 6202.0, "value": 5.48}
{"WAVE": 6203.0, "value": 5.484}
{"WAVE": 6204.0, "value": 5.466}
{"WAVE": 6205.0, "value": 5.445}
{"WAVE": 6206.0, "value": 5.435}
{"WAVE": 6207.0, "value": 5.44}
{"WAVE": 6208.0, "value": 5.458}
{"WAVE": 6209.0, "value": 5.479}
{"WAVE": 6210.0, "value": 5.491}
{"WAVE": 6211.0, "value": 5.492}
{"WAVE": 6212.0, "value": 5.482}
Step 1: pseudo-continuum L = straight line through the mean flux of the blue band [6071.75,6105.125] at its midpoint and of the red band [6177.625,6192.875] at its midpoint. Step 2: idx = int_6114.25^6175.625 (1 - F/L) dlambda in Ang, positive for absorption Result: 1.4 Ang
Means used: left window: 5.55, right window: 5.43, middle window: 5.35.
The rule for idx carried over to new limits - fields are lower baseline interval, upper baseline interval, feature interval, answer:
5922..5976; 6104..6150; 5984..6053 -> -0.7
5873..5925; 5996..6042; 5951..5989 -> -0.5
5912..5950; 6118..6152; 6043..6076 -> -0.5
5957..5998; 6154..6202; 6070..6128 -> -1.0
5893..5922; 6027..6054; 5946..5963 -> -0.6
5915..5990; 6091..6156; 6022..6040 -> -0.1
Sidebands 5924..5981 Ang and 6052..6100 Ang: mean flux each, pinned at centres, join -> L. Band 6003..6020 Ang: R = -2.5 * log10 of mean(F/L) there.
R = 0.01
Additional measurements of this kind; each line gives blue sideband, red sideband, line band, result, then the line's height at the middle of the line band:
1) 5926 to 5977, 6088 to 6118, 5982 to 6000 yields -0.005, 5.51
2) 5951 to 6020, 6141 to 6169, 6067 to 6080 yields -0.018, 5.4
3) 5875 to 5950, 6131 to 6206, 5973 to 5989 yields -0.021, 5.36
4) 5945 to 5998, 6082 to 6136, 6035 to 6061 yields -0.020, 5.49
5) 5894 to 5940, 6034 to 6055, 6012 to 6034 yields 0.022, 5.56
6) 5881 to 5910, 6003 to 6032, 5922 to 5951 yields -0.058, 5.23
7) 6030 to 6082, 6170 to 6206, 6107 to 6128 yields 0.013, 5.46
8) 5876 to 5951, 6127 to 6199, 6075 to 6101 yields -0.040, 5.35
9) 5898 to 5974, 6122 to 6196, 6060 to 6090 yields -0.026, 5.39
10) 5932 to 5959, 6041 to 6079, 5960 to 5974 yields 0.010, 5.54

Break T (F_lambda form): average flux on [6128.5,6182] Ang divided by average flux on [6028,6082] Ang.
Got 0.96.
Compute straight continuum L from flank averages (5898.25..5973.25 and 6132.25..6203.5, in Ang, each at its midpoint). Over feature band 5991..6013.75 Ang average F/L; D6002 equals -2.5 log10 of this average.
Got -0.02 mag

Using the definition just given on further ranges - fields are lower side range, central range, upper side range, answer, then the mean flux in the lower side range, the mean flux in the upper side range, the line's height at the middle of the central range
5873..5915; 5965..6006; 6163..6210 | -0.05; 5.25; 5.32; 5.27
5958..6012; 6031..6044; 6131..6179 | -0.02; 5.5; 5.33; 5.45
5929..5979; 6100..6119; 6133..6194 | -0.01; 5.52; 5.35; 5.39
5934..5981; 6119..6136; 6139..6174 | -0.02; 5.51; 5.28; 5.32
